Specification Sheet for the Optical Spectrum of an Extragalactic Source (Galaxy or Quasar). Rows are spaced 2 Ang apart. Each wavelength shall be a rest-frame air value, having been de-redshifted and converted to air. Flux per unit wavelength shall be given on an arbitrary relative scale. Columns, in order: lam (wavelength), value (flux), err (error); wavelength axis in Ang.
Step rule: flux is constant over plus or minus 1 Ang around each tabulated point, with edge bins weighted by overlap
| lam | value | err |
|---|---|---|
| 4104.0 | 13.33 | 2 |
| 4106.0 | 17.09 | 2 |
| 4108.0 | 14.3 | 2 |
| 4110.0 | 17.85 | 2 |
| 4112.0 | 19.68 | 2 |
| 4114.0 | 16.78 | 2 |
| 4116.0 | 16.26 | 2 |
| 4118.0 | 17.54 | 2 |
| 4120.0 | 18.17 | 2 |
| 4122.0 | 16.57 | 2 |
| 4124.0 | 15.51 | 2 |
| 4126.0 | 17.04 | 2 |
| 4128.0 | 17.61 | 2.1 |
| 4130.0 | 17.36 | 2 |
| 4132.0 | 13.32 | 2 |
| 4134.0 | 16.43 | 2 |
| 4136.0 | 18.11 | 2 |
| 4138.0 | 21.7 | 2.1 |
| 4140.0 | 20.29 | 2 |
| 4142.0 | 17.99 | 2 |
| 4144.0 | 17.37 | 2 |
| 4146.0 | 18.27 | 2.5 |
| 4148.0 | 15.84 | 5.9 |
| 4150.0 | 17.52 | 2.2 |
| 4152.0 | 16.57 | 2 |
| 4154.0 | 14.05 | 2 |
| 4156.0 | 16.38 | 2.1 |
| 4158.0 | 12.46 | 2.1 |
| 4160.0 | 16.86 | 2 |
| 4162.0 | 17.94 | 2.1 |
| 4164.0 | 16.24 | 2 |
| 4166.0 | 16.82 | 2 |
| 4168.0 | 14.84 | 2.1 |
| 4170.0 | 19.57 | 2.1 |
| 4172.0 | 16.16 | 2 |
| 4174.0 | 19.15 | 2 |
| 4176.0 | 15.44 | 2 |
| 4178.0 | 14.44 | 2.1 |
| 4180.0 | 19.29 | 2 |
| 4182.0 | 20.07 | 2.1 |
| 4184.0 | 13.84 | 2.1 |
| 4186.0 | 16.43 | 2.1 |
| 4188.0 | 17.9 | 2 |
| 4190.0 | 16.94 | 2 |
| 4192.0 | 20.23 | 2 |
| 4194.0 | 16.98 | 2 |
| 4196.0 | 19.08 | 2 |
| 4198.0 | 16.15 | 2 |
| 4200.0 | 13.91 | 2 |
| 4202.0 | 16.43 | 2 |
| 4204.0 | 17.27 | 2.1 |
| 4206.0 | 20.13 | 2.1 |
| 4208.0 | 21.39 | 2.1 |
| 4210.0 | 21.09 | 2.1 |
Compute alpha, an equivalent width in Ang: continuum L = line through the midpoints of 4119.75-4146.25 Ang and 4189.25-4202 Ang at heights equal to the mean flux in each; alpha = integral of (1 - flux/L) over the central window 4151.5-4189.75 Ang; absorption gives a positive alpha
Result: 1.6 Ang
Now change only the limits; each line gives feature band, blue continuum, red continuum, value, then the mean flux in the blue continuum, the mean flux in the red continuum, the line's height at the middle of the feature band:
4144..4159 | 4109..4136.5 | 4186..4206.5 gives 1.0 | 17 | 17.4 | 17.1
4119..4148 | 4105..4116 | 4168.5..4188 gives -0.7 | 17.1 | 17.1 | 17.1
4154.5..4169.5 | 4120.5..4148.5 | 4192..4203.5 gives 1.0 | 17.4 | 16.9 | 17.2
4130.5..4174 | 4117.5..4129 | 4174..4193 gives 0.5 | 17.1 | 17.3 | 17.2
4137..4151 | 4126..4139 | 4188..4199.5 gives -0.8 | 17.4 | 17.7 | 17.5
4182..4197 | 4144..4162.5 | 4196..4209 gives -0.2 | 16.2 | 17.7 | 17.3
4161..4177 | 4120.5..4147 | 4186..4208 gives 0.5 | 17.5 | 17.6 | 17.6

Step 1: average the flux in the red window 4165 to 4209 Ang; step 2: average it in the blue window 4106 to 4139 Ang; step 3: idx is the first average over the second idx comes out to 1.0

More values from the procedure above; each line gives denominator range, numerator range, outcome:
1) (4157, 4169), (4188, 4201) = 1.09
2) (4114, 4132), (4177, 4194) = 1.03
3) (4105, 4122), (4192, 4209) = 1.04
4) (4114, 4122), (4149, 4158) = 0.92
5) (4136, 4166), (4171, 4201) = 1.00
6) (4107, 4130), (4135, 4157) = 1.04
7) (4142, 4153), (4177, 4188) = 0.98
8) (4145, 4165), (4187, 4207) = 1.08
